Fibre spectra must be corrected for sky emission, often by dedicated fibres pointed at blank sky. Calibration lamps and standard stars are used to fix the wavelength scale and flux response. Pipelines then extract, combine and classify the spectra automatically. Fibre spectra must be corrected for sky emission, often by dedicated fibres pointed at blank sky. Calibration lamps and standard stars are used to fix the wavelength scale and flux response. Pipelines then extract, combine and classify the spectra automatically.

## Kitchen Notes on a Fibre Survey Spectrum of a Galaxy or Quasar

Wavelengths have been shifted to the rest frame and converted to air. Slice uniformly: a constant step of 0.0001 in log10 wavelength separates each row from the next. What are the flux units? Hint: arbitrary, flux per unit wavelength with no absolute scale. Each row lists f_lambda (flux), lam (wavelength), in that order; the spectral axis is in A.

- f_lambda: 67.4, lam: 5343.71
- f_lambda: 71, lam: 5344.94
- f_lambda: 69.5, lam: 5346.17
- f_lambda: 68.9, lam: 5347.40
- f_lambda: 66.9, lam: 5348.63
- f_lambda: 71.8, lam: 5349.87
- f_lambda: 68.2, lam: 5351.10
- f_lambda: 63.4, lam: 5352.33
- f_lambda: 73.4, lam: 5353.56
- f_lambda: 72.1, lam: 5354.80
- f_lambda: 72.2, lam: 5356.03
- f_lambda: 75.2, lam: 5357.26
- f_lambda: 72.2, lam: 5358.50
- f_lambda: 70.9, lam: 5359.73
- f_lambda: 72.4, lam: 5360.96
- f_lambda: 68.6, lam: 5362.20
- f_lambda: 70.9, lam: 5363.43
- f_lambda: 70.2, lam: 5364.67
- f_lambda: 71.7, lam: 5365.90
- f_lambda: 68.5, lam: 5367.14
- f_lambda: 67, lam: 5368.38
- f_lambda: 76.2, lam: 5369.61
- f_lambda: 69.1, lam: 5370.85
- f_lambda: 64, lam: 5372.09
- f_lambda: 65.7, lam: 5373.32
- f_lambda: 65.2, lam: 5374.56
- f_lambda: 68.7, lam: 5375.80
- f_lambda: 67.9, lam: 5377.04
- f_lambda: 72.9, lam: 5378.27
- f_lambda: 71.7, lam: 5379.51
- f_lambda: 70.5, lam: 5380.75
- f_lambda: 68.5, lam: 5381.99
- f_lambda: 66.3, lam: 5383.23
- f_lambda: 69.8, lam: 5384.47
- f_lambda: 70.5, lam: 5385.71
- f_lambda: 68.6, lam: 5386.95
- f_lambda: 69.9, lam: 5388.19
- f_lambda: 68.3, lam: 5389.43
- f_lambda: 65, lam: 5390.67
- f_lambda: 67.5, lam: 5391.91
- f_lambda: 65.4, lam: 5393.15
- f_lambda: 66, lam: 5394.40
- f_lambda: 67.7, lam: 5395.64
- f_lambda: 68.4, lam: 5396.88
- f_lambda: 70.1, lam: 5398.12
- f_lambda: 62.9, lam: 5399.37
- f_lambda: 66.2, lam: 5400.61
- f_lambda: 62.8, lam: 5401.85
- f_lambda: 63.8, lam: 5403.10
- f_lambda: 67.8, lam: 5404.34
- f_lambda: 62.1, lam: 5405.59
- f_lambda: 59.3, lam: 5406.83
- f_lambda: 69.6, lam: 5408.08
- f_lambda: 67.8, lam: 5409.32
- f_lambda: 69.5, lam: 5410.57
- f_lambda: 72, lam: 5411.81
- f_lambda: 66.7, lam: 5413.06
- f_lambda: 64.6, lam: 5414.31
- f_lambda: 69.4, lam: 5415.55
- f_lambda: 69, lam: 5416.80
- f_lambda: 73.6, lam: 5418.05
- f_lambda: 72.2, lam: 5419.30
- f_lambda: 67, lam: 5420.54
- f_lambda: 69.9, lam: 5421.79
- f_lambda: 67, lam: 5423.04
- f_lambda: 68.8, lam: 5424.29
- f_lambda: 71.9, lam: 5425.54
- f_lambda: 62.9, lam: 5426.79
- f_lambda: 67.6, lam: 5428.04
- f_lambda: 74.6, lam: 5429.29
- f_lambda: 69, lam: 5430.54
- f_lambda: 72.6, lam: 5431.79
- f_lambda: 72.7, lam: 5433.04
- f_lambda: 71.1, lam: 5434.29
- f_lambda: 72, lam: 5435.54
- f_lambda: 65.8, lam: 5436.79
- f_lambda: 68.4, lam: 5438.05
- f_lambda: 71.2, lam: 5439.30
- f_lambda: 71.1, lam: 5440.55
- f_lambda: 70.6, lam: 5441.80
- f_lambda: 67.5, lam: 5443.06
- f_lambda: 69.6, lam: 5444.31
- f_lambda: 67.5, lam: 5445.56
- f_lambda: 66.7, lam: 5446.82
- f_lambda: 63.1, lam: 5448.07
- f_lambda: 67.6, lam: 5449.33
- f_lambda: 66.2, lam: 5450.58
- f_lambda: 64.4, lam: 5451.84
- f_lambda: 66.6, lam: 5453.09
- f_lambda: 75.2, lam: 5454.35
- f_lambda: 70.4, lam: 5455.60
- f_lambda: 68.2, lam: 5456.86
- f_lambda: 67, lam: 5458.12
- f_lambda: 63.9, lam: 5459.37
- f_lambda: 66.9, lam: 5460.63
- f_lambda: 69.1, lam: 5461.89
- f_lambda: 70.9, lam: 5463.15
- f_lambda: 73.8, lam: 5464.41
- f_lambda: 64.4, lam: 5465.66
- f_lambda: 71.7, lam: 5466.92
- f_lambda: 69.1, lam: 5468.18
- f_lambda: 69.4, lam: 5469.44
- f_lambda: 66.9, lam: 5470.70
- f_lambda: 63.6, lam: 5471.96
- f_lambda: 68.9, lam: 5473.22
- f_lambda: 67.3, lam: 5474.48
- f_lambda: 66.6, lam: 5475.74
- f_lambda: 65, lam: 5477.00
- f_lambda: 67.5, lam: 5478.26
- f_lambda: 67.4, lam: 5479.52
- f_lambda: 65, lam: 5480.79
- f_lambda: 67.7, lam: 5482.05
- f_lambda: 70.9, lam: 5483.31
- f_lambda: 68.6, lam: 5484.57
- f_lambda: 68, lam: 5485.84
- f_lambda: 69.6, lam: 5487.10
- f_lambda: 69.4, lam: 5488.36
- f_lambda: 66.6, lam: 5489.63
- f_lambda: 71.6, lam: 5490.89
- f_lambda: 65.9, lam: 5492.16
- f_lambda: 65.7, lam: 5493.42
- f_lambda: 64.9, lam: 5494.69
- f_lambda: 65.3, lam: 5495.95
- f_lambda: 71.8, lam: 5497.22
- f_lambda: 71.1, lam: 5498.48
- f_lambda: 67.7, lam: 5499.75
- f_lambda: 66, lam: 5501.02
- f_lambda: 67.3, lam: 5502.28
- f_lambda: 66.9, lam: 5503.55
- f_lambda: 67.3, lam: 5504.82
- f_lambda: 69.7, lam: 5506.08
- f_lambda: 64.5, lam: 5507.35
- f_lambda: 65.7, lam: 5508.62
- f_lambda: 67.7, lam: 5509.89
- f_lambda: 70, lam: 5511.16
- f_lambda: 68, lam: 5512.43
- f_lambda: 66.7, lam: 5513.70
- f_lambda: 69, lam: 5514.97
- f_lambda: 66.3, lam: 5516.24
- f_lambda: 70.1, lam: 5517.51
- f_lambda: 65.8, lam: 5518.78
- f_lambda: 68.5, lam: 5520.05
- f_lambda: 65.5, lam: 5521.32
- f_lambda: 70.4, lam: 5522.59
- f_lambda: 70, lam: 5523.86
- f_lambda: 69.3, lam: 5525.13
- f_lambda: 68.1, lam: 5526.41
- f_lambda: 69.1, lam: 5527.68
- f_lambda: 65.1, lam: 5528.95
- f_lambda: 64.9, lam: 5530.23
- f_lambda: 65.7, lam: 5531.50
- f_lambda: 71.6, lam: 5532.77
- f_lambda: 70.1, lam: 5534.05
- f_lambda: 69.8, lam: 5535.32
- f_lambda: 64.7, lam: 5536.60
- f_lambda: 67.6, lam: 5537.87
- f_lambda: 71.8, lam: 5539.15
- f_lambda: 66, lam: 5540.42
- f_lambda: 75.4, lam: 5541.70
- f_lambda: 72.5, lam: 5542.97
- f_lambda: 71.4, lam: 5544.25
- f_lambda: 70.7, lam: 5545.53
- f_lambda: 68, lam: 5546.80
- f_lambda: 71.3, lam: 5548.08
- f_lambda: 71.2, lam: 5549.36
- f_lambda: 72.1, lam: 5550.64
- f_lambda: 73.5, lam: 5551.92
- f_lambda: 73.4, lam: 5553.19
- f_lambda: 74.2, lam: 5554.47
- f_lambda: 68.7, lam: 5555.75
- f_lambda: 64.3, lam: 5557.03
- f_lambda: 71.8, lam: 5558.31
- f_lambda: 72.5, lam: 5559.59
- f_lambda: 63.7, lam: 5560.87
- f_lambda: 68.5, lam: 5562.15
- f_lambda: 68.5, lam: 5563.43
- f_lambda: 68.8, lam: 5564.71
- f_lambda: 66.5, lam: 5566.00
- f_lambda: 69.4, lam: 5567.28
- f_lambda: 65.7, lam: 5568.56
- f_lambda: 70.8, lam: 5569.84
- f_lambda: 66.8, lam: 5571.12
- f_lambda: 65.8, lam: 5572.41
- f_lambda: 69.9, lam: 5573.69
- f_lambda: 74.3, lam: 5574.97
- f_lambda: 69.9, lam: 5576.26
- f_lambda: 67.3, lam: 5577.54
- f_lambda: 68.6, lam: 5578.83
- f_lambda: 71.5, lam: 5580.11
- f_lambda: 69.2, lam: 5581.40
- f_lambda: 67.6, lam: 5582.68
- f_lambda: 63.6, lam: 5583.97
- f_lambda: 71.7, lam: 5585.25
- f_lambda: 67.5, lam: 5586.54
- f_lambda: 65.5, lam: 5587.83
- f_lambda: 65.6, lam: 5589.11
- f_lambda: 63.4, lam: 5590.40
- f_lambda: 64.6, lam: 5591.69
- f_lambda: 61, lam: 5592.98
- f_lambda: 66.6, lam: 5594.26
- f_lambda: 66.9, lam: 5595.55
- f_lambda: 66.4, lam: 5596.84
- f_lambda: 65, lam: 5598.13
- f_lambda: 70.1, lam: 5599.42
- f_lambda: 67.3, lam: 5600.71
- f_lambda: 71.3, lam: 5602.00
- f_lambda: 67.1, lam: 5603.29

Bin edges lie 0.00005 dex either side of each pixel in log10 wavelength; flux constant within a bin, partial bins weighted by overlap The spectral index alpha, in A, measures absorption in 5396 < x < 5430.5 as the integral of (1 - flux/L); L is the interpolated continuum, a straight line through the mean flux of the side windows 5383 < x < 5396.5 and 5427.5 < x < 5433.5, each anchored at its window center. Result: 1.1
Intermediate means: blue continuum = 67.8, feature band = 67.7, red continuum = 71.3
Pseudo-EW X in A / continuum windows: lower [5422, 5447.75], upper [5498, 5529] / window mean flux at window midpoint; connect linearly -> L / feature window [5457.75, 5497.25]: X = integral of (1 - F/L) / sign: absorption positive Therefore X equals 0.5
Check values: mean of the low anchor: 69.4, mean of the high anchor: 67.9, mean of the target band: 67.8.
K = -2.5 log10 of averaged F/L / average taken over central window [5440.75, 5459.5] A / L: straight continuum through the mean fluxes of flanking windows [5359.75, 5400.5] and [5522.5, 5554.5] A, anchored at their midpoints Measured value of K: 0.02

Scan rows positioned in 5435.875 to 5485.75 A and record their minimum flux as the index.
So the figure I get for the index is 63.1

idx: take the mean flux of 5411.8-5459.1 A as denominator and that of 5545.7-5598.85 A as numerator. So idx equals 0.99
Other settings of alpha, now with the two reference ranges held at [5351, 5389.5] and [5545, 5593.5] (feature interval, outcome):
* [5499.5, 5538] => 0.7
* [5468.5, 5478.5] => 0.3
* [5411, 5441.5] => -0.1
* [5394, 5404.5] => 0.5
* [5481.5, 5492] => 0.0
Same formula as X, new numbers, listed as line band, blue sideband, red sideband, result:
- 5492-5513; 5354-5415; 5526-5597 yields 0.3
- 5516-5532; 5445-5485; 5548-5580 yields 0.3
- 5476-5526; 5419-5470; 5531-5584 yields 1.0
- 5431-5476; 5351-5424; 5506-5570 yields 0.1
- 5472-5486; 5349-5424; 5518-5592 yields 0.3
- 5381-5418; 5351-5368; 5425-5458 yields 1.4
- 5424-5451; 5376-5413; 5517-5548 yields -0.4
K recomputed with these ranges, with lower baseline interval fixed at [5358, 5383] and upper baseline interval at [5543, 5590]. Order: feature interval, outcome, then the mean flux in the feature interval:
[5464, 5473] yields 0.02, 68.3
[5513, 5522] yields 0.03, 67.5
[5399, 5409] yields 0.08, 64.5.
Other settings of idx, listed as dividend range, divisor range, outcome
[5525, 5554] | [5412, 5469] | 1.01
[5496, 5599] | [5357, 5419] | 1.00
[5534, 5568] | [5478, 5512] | 1.03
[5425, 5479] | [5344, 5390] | 0.98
